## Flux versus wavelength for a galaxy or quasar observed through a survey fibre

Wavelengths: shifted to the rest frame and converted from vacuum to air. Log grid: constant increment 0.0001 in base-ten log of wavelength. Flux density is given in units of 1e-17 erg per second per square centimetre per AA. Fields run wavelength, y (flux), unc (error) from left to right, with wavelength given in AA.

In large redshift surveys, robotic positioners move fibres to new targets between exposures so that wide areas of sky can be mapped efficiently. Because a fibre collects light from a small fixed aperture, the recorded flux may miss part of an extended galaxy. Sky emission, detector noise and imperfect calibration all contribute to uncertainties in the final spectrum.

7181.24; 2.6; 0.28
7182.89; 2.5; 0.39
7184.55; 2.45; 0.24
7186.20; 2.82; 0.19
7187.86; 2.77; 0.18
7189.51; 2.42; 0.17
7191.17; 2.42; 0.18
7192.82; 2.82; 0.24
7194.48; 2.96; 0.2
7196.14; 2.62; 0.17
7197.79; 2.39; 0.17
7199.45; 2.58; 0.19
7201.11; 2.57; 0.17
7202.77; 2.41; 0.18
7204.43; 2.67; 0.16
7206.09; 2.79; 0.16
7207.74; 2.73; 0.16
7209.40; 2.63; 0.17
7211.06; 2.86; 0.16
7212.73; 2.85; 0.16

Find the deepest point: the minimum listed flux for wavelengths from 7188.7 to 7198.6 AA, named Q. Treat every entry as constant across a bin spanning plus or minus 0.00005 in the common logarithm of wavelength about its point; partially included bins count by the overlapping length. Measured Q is 2.39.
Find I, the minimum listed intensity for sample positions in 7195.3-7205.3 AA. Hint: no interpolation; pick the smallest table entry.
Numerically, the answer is 2.39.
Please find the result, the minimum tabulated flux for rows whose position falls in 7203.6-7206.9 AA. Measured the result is 2.67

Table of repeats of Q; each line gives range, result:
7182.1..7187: 2.45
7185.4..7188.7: 2.77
